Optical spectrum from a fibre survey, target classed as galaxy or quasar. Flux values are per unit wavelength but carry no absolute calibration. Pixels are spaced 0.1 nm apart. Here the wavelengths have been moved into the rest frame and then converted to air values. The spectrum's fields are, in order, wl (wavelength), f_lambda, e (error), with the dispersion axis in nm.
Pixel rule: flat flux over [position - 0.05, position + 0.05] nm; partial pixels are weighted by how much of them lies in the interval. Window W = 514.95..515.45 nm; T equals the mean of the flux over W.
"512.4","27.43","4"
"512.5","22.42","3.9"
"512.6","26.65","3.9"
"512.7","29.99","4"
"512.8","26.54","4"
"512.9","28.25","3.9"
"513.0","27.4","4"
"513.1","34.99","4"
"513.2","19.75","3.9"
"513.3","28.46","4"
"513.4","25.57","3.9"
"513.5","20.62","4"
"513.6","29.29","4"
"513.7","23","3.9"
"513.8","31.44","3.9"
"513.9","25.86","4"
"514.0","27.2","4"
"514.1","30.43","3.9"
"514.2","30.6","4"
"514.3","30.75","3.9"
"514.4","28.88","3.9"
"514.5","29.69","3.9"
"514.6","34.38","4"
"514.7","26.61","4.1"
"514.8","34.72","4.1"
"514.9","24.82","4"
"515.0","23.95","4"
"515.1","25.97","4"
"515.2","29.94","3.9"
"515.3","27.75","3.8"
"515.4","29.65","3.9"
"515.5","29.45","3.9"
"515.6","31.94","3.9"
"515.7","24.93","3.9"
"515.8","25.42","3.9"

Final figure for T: 27.5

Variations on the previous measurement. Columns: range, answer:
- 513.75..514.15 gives 28.7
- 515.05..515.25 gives 28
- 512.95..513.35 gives 27.7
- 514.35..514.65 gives 31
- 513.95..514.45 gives 29.6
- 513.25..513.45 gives 27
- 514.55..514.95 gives 30.1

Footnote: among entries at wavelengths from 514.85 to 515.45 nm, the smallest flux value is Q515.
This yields 23.95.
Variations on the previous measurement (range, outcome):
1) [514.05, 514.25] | 30.43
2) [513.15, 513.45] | 19.75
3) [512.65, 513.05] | 26.54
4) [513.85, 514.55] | 25.86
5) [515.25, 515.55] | 27.75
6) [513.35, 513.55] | 20.62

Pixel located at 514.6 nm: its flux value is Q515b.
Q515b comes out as 34.38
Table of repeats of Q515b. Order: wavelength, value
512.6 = 26.65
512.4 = 27.43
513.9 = 25.86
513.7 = 23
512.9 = 28.25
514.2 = 30.6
